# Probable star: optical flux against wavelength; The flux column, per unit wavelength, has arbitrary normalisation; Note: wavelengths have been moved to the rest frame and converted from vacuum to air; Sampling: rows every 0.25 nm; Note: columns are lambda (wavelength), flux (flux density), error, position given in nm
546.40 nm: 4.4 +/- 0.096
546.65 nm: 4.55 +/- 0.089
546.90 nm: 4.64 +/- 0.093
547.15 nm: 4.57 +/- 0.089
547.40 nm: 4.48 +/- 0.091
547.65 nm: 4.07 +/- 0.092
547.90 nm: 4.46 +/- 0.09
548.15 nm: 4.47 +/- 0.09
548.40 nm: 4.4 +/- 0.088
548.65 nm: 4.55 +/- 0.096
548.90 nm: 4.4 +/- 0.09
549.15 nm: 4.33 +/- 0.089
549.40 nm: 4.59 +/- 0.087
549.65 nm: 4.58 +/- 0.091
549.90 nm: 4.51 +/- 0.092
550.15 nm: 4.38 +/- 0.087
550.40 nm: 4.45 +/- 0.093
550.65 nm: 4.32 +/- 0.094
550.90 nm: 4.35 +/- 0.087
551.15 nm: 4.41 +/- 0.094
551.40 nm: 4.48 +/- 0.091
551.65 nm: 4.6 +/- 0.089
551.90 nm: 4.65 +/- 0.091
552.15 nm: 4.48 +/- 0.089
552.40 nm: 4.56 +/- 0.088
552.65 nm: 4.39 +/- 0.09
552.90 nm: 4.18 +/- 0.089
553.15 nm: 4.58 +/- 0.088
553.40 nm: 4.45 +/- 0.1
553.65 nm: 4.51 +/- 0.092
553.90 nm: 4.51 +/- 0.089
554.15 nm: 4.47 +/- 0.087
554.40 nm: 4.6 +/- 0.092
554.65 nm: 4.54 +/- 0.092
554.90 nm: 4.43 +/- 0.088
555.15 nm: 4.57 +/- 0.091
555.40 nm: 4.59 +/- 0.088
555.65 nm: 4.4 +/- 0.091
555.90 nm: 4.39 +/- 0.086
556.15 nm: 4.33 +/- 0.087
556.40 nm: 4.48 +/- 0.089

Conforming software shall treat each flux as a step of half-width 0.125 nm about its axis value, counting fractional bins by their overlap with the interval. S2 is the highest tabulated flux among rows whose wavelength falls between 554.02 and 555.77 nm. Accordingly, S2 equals 4.6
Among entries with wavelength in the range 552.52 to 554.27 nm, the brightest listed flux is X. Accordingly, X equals 4.58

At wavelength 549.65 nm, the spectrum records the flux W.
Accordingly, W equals 4.58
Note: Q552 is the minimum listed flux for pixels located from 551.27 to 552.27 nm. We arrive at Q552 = 4.48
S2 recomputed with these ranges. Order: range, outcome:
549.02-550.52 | 4.59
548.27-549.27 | 4.55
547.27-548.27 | 4.48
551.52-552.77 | 4.65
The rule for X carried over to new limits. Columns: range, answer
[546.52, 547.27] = 4.64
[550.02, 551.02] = 4.45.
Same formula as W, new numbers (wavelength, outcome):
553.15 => 4.58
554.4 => 4.6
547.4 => 4.48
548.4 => 4.4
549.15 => 4.33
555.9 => 4.39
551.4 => 4.48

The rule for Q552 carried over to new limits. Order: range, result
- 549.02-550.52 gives 4.33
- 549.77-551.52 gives 4.32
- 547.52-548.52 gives 4.07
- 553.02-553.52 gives 4.45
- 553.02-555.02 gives 4.43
